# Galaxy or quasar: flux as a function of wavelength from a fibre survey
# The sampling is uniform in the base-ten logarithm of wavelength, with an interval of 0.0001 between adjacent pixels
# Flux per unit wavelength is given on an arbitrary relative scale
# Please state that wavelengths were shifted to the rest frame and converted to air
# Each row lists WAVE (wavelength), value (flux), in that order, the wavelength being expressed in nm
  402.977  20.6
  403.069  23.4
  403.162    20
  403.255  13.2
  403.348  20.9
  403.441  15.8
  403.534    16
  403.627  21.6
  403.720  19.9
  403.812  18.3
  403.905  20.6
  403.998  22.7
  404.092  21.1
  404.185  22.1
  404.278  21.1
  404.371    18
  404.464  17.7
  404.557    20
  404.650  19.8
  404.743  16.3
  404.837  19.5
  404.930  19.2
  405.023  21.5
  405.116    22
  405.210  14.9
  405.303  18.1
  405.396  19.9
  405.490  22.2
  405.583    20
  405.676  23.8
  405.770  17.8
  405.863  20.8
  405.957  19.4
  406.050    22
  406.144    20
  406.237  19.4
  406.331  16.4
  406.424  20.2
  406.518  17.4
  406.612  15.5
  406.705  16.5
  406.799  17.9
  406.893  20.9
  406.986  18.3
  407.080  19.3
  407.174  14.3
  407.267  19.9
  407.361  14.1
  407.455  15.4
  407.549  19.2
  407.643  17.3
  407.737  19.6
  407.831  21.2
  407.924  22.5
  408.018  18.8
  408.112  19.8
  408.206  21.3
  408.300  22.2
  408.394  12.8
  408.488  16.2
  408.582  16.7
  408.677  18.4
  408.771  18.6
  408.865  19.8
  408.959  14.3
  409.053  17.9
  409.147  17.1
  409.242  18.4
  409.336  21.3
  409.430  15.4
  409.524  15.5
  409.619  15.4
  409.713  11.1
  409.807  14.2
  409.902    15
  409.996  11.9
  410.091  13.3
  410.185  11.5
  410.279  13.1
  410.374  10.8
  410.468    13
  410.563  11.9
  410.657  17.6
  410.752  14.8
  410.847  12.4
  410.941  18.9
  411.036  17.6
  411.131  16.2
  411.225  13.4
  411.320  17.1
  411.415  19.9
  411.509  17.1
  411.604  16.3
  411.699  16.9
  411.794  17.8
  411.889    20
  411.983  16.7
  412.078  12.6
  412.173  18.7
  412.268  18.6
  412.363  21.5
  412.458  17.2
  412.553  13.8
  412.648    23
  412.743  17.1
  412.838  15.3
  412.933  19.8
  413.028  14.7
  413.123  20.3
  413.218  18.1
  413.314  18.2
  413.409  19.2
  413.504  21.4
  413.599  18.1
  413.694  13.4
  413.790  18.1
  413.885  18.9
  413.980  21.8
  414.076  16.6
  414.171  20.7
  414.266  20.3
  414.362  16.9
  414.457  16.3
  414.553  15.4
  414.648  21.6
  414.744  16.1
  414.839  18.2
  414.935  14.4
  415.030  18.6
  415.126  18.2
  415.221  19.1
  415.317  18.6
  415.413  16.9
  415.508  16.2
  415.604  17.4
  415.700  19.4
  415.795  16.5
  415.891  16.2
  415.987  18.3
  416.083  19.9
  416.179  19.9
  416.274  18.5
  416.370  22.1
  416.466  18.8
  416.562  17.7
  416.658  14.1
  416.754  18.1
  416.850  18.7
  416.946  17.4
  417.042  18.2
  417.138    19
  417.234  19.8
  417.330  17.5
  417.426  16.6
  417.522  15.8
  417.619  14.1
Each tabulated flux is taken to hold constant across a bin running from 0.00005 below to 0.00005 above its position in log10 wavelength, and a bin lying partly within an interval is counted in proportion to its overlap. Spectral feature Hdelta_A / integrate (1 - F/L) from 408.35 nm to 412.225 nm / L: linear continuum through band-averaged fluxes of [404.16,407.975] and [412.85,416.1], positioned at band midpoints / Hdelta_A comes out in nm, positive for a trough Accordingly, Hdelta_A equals 0.57 nm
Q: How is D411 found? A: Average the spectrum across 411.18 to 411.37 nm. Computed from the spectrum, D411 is 15.3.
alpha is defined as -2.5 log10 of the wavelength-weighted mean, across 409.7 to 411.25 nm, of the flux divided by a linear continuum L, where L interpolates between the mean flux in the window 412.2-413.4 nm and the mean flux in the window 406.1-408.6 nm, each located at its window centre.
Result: 0.29 mag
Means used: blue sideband 18.3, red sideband 18.2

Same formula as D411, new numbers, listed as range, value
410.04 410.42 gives 12.2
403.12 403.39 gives 17.9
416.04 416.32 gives 19.5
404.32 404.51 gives 17.9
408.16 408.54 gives 18.1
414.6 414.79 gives 18.9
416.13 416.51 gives 19.9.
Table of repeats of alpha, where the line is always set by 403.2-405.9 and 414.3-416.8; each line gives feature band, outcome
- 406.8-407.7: 0.083 mag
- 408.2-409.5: 0.065 mag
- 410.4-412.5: 0.115 mag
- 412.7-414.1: 0.004 mag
